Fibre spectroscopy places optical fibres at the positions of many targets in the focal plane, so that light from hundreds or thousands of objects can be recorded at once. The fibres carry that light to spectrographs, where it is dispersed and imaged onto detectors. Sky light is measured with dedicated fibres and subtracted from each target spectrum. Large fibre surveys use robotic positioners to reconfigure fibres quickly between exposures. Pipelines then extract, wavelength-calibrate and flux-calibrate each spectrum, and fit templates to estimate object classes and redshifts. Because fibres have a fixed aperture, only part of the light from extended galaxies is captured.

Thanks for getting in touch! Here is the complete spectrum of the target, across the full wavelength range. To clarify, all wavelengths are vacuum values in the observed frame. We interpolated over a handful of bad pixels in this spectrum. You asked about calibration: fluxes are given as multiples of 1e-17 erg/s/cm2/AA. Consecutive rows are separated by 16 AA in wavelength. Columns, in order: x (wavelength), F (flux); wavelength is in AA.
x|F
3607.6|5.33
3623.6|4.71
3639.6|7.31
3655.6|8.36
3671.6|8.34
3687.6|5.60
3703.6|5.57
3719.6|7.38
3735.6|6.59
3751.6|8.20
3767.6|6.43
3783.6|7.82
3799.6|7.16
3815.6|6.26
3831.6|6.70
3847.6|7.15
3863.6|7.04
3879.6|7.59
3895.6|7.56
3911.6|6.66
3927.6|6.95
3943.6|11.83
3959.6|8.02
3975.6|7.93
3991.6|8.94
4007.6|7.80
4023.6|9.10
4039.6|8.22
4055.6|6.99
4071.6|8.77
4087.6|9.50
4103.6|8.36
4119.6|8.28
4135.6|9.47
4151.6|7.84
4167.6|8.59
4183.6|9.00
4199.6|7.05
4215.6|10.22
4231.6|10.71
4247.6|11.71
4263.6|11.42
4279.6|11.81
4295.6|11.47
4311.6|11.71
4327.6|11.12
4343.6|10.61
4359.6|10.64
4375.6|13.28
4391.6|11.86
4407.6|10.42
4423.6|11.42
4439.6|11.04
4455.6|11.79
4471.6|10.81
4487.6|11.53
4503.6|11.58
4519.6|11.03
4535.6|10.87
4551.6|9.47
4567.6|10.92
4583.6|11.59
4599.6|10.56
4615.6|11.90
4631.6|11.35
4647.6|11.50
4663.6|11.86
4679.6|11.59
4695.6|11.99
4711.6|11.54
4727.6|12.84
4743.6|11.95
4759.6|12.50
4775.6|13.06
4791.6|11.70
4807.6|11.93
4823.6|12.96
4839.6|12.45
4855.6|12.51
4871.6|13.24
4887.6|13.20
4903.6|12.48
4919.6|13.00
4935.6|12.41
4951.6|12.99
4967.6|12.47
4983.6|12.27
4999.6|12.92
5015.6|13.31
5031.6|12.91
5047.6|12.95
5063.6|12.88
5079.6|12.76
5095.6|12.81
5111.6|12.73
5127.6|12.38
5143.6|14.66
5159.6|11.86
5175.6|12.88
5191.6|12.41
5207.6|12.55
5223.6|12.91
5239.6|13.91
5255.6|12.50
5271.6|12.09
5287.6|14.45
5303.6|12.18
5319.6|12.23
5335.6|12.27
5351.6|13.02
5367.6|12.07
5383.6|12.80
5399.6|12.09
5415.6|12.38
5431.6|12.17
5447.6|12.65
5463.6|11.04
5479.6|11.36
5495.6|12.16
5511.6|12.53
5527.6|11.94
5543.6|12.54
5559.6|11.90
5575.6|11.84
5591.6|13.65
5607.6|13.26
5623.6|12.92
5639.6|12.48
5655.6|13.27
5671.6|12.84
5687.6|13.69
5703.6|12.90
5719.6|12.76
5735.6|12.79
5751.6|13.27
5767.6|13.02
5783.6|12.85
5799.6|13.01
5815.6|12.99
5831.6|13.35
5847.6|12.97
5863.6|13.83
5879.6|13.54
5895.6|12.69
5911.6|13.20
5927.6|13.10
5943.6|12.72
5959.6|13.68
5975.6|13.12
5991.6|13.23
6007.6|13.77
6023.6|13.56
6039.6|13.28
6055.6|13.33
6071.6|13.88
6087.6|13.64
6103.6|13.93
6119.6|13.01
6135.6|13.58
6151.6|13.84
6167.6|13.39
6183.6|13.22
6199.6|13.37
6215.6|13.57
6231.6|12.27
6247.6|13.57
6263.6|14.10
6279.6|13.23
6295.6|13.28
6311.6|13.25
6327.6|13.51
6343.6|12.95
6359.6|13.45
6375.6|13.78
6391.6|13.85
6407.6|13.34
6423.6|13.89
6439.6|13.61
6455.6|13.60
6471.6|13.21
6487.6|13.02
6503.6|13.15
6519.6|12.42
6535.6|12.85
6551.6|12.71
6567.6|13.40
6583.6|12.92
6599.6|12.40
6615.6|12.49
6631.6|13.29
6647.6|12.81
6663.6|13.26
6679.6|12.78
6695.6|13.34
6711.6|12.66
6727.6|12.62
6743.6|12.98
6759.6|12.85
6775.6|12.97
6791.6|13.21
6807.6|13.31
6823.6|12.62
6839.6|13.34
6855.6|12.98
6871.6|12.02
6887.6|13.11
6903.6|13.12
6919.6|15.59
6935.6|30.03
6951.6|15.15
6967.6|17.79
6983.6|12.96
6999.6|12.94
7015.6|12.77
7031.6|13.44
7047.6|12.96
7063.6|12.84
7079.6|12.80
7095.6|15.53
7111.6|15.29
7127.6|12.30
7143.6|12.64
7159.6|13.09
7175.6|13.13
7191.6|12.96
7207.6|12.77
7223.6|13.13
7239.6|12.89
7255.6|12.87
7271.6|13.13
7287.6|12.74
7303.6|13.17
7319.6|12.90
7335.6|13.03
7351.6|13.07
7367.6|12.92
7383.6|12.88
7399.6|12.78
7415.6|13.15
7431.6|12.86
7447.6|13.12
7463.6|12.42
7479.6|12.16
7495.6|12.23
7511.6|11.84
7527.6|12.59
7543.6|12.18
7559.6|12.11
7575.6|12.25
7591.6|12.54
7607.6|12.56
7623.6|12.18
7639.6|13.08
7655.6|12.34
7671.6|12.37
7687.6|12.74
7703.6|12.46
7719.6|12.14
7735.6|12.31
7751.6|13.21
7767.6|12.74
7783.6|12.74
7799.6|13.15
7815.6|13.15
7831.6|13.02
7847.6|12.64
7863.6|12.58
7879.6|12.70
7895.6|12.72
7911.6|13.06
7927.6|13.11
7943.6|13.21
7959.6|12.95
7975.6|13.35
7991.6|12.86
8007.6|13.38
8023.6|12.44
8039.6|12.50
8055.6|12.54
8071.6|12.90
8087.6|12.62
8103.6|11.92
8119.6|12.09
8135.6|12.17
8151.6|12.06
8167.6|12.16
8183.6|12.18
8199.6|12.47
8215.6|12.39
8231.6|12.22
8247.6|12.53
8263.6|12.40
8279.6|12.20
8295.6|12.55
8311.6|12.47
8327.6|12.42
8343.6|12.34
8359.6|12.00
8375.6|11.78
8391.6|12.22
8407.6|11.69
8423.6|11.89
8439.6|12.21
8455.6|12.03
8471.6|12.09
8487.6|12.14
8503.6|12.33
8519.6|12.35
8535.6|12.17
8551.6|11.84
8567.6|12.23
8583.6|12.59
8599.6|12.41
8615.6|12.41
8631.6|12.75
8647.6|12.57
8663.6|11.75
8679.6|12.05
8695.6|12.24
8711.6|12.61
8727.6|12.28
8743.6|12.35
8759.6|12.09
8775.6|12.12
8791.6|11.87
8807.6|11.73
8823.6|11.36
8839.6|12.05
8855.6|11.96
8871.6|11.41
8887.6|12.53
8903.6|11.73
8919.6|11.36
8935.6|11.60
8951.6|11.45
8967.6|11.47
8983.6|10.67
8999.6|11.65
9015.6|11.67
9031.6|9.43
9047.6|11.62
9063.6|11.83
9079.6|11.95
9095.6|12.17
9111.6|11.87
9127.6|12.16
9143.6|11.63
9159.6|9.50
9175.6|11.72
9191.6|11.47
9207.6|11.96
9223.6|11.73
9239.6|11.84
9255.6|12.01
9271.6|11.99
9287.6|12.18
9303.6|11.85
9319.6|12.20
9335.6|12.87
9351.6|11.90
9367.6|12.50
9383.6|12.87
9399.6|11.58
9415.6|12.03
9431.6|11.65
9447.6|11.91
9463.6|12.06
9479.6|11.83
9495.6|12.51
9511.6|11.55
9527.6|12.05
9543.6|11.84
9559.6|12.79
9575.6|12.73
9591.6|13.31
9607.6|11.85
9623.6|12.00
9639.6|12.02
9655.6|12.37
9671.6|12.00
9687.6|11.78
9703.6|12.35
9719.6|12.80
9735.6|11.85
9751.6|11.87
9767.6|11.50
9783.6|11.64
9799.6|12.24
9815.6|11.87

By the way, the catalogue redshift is 0.06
